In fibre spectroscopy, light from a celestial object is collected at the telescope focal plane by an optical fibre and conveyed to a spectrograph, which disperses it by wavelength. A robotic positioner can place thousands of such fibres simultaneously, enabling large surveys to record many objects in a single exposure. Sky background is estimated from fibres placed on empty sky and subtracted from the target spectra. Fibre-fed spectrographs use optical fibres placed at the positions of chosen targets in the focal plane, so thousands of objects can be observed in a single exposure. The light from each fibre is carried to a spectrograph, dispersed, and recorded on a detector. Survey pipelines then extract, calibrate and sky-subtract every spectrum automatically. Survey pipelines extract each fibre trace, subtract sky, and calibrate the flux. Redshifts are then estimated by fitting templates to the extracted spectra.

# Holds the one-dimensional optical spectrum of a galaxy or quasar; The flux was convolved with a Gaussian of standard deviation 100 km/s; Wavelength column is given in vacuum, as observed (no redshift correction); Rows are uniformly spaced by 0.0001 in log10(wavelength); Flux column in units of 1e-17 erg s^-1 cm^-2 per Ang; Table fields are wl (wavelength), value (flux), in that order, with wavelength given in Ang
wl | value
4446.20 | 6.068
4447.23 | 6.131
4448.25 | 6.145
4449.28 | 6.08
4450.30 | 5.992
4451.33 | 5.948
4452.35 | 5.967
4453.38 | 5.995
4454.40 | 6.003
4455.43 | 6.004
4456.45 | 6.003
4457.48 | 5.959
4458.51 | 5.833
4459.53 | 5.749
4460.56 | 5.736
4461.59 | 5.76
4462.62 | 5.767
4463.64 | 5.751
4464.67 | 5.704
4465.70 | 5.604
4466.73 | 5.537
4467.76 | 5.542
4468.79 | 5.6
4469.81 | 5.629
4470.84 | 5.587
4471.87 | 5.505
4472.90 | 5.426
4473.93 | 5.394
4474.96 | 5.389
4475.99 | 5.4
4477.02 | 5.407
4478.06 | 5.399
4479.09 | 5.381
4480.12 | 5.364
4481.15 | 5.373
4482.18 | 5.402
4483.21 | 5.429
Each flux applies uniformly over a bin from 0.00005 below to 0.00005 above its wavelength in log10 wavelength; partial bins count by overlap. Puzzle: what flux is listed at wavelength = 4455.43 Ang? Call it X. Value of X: 6.004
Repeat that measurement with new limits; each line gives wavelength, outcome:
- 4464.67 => 5.704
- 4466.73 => 5.537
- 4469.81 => 5.629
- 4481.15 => 5.373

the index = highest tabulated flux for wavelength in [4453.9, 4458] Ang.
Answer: 6.004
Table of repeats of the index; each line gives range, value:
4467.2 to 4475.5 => 5.629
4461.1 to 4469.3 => 5.767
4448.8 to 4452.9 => 6.08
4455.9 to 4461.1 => 6.003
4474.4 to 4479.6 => 5.407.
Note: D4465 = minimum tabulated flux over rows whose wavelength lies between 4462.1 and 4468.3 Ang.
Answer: 5.537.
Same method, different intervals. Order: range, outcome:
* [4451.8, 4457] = 5.967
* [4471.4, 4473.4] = 5.426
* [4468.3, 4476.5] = 5.389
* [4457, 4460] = 5.749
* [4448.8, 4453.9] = 5.948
